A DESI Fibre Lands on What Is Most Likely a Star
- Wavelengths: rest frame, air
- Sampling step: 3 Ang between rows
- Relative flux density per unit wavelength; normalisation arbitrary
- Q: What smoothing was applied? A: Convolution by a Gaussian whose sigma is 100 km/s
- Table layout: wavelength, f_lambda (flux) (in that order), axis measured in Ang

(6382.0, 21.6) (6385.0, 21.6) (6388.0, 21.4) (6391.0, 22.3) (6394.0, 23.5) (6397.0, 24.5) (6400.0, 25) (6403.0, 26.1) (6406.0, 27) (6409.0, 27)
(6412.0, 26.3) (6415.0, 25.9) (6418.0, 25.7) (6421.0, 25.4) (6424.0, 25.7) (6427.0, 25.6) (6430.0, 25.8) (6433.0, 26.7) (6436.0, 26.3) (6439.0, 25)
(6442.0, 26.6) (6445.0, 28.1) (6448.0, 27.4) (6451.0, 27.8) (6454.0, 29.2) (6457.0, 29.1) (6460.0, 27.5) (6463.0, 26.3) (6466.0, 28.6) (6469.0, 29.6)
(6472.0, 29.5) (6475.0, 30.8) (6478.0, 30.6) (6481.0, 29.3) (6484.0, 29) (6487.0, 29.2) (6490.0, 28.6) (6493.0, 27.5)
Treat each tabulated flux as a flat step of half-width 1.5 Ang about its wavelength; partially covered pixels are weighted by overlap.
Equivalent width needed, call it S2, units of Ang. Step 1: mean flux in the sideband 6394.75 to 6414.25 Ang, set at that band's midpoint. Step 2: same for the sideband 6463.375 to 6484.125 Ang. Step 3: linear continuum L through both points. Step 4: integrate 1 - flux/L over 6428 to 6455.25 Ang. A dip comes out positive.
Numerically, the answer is 0.9 Ang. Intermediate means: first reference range 25.9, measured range 26.9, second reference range 29.5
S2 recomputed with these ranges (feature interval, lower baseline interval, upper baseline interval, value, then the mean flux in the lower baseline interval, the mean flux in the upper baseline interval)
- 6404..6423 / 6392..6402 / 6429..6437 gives -0.7 Ang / 24.3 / 26.3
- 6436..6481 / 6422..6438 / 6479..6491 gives -1.1 Ang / 26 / 29.1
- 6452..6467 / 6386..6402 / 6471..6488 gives 0.1 Ang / 23.4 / 29.8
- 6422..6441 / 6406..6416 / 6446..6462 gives 1.0 Ang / 26.5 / 28.1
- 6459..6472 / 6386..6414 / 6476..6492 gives 0.1 Ang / 24.8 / 29.3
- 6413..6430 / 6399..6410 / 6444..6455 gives 0.8 Ang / 26.3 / 28.1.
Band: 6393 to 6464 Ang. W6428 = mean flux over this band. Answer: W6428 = 26.4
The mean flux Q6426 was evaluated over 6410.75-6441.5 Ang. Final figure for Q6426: 25.9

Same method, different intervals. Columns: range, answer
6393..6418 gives 25.7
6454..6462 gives 28.3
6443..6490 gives 28.8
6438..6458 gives 27.6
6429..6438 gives 26.2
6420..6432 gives 25.7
